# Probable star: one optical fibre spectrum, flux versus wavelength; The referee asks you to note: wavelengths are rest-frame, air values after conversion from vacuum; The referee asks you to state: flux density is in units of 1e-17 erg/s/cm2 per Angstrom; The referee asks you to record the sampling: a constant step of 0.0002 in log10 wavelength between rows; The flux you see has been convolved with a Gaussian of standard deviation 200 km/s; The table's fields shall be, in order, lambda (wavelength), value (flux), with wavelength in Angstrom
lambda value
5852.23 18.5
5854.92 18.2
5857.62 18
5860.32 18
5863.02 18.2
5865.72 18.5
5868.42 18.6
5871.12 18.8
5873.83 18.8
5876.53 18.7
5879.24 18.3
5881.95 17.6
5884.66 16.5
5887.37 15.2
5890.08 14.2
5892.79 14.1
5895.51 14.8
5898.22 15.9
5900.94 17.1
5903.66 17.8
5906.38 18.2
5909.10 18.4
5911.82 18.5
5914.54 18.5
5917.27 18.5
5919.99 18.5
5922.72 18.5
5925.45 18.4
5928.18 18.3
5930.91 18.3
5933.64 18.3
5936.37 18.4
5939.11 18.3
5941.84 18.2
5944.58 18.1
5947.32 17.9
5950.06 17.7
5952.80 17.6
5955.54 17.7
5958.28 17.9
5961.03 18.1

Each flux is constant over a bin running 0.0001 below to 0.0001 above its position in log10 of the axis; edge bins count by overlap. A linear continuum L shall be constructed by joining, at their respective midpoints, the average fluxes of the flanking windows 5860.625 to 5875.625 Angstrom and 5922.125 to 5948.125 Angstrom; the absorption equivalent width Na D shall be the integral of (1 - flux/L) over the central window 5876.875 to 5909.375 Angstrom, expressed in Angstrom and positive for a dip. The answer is 3.4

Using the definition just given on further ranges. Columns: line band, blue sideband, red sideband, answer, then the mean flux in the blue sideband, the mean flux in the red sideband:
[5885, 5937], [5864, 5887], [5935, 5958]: 2.0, 18.1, 18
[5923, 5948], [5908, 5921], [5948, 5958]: -0.3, 18.5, 17.7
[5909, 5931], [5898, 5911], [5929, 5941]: -0.5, 17.7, 18.3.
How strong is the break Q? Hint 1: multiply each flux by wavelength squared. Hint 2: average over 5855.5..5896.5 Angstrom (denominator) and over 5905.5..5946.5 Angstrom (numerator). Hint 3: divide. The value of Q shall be 1.08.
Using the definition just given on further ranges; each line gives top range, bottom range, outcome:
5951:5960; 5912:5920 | 0.97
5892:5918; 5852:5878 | 0.95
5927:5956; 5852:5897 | 1.07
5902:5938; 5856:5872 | 1.02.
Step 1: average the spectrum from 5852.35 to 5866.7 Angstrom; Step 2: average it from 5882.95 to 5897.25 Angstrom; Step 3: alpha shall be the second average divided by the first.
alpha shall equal 0.83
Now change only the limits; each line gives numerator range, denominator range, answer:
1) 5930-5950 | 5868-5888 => 1.02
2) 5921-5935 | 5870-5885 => 1.01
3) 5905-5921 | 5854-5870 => 1.01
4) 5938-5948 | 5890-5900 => 1.22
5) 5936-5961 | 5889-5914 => 1.08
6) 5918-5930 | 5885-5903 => 1.20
